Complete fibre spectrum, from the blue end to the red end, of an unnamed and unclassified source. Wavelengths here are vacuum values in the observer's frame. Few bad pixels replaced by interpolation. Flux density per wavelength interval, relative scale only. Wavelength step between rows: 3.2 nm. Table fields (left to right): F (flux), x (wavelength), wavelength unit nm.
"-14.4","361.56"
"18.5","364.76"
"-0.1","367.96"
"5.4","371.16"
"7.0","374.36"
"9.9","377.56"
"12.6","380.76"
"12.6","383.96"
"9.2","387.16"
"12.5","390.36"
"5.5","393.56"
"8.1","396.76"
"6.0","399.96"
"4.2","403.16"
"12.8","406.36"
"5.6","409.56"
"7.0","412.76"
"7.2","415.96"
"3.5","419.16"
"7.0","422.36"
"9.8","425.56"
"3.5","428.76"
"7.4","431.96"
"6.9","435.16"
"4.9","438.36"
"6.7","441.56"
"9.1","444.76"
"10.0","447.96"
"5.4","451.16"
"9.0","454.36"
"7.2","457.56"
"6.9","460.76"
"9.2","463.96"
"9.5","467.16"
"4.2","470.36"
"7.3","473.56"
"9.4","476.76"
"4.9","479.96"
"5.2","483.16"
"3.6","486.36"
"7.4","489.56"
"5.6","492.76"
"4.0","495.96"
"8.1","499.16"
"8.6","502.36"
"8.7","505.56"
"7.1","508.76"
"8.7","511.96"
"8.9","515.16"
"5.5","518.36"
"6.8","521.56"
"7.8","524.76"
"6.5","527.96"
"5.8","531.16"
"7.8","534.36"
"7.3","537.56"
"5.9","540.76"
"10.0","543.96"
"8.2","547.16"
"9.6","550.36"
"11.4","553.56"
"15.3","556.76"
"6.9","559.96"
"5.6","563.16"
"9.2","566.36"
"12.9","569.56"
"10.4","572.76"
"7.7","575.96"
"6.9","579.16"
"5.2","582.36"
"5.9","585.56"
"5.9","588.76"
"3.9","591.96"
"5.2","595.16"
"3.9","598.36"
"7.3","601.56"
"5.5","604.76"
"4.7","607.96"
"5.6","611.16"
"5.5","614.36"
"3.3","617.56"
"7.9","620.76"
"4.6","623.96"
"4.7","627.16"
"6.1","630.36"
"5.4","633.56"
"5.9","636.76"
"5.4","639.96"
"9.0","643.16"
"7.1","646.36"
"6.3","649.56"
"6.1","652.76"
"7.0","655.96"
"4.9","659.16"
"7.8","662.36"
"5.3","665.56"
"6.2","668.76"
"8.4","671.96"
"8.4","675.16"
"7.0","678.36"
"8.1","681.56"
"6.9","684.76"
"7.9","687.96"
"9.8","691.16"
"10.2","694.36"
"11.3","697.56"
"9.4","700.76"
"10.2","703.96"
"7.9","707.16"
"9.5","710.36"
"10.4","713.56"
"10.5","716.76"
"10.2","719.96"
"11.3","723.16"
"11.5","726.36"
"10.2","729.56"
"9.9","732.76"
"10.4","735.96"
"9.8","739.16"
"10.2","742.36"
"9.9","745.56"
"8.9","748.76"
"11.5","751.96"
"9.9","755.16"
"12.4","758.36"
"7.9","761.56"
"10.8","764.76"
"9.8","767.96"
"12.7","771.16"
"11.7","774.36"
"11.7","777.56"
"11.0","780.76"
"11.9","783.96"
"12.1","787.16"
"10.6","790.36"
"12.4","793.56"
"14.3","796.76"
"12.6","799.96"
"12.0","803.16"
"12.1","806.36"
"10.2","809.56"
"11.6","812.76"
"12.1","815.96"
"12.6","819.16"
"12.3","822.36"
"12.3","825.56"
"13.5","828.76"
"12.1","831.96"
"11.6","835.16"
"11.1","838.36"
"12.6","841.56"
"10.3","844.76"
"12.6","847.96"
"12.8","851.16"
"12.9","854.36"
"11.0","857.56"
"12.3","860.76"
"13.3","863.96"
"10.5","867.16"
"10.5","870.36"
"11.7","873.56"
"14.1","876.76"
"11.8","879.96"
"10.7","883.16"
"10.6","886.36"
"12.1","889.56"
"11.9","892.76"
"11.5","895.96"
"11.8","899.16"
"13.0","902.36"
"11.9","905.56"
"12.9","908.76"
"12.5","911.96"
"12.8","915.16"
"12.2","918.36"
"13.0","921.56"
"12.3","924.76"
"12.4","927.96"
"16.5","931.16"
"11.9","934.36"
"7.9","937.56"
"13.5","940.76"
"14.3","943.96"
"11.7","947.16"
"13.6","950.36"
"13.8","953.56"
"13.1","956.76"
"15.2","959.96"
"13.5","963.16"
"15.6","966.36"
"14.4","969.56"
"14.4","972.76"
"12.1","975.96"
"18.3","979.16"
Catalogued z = 0.72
